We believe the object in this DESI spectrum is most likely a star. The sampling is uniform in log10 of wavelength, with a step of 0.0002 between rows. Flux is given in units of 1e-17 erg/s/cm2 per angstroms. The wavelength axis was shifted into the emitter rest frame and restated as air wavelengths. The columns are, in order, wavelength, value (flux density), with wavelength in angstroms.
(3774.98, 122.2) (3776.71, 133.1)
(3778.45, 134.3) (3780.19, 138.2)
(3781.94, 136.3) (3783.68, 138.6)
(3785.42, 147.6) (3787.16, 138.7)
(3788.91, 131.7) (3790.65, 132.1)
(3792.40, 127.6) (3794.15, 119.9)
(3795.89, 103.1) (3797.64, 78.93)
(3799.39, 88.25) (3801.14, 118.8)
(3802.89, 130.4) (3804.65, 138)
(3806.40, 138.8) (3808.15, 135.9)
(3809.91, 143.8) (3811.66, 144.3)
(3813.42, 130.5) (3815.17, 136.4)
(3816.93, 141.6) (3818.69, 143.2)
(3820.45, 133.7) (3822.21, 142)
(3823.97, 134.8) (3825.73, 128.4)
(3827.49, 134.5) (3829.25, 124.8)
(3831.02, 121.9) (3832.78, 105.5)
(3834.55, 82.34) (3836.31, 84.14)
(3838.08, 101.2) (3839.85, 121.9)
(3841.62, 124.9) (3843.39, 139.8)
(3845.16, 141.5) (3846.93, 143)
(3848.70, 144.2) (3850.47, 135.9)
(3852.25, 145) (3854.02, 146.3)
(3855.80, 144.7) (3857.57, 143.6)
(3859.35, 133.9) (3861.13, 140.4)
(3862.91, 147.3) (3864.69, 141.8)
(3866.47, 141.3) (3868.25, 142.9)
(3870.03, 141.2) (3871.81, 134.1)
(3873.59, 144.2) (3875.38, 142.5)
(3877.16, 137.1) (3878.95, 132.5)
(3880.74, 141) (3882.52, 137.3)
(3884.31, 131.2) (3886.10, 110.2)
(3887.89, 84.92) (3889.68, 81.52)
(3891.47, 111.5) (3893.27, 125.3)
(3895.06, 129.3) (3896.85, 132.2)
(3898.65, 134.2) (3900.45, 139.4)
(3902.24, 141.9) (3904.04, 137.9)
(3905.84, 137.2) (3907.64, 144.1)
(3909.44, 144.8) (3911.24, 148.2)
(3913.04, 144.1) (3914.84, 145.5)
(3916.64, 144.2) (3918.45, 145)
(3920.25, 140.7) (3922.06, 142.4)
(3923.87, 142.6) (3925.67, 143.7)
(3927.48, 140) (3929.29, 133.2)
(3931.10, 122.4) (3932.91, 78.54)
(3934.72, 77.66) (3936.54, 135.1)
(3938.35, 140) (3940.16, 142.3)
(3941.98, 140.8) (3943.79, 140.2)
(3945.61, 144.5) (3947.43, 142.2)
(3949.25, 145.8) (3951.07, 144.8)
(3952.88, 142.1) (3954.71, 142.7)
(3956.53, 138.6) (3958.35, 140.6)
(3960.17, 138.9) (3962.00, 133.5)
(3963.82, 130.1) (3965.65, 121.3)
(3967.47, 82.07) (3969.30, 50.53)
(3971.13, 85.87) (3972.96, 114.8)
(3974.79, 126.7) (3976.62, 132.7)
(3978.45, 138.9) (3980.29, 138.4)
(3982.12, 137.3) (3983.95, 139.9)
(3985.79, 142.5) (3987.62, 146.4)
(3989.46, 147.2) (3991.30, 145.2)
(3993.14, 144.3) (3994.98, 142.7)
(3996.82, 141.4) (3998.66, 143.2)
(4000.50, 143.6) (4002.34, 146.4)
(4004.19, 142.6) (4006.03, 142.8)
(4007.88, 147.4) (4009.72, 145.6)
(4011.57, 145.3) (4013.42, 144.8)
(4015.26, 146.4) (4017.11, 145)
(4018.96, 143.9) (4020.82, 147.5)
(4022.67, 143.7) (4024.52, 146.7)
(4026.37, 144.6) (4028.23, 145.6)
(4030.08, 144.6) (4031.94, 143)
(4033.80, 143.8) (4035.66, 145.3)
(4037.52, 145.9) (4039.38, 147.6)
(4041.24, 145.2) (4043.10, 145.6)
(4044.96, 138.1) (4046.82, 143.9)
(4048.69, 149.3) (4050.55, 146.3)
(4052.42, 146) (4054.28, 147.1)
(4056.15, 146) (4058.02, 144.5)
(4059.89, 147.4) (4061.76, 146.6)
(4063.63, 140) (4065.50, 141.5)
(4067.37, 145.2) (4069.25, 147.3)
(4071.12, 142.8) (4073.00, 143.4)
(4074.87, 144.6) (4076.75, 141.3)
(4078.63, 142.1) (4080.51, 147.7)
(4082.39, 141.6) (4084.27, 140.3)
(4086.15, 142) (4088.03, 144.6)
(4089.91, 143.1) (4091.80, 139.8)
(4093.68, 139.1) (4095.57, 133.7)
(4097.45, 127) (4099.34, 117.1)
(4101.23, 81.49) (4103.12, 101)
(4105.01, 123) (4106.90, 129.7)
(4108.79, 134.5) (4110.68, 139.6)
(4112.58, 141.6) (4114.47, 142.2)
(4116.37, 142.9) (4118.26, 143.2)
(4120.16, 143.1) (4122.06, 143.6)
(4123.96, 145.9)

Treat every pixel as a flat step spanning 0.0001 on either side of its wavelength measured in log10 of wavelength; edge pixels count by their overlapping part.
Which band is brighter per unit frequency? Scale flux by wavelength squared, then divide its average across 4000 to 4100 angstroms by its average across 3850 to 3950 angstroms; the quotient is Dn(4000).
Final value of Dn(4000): 1.1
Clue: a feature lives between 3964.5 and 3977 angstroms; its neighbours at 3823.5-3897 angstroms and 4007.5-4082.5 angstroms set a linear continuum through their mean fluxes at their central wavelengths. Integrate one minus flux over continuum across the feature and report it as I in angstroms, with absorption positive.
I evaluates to 3.4 angstroms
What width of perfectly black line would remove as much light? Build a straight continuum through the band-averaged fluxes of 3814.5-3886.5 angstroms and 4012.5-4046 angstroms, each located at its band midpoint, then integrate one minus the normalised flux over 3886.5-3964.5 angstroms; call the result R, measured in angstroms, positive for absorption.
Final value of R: 2.7 angstroms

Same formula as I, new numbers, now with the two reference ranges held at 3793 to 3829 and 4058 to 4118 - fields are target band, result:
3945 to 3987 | 1.4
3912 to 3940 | -0.1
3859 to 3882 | -1.8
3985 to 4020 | -2.7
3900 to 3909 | -0.6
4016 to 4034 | -1.3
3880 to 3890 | 1.1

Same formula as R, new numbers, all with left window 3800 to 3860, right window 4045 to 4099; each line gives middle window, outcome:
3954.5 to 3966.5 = 0.2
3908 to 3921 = -0.9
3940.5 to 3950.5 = -0.5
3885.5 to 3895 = 2.1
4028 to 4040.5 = -0.4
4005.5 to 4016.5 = -0.5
